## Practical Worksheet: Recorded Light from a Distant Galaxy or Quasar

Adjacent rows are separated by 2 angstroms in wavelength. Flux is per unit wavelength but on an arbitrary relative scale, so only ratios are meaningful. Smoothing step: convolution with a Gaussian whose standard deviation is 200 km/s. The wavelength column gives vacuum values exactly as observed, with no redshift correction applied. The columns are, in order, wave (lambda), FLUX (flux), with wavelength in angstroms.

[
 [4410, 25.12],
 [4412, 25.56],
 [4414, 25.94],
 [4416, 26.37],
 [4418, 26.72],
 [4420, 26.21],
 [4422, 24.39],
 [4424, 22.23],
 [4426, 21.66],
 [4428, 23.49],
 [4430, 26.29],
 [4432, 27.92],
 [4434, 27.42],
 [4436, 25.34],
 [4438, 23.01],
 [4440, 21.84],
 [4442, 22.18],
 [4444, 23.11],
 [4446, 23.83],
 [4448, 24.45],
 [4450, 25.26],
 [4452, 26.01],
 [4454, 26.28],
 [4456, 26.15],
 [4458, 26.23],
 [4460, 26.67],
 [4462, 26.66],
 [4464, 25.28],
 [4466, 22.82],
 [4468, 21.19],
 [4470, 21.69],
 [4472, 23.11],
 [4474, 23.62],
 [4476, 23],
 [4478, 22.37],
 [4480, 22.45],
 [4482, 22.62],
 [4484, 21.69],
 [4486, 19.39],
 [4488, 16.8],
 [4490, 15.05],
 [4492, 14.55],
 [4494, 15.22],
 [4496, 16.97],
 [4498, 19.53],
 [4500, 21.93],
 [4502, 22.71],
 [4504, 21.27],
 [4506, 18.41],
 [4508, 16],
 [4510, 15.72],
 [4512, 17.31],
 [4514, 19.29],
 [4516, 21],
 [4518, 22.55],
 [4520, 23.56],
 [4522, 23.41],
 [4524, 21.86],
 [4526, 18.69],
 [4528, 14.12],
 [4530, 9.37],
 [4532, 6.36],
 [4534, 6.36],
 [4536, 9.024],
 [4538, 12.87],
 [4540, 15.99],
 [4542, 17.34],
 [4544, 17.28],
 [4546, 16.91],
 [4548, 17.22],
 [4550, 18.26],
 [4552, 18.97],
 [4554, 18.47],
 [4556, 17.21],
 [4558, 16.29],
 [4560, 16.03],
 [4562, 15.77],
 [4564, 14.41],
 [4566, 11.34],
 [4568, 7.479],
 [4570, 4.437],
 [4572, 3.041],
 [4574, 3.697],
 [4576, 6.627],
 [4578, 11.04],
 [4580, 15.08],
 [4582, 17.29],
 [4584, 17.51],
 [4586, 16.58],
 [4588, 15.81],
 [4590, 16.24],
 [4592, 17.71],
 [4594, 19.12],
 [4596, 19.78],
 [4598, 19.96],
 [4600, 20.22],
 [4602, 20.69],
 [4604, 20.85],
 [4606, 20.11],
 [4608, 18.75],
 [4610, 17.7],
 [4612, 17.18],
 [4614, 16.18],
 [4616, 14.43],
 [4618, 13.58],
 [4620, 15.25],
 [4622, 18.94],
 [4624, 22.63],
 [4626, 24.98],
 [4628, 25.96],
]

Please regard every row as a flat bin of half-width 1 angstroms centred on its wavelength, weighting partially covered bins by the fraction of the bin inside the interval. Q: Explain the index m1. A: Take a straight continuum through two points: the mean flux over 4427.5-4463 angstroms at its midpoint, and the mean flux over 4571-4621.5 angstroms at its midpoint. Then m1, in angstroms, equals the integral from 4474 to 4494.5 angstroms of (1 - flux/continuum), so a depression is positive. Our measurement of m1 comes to 2.8 angstroms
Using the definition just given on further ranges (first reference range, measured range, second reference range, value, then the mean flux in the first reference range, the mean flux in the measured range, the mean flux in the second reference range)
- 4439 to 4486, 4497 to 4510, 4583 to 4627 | 1.5 angstroms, 23.8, 19.6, 18.4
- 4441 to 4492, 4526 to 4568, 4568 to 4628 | 9.6 angstroms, 22.9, 14.4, 16.1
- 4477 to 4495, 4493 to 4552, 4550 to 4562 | 3.1 angstroms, 18.9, 17.2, 17.3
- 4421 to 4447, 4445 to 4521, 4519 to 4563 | -4.3 angstroms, 24.1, 21.5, 16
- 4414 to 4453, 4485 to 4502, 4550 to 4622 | 2.6 angstroms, 24.7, 17.7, 15.4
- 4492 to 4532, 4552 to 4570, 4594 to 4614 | 4.4 angstroms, 18.5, 14.3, 19.3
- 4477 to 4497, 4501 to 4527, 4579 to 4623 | -2.4 angstroms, 18.7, 20.1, 17.7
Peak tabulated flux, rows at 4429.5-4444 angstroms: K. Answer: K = 27.92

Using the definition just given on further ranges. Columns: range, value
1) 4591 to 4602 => 20.69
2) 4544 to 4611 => 20.85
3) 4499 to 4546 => 23.56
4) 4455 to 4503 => 26.67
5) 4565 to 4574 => 11.34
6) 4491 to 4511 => 22.71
